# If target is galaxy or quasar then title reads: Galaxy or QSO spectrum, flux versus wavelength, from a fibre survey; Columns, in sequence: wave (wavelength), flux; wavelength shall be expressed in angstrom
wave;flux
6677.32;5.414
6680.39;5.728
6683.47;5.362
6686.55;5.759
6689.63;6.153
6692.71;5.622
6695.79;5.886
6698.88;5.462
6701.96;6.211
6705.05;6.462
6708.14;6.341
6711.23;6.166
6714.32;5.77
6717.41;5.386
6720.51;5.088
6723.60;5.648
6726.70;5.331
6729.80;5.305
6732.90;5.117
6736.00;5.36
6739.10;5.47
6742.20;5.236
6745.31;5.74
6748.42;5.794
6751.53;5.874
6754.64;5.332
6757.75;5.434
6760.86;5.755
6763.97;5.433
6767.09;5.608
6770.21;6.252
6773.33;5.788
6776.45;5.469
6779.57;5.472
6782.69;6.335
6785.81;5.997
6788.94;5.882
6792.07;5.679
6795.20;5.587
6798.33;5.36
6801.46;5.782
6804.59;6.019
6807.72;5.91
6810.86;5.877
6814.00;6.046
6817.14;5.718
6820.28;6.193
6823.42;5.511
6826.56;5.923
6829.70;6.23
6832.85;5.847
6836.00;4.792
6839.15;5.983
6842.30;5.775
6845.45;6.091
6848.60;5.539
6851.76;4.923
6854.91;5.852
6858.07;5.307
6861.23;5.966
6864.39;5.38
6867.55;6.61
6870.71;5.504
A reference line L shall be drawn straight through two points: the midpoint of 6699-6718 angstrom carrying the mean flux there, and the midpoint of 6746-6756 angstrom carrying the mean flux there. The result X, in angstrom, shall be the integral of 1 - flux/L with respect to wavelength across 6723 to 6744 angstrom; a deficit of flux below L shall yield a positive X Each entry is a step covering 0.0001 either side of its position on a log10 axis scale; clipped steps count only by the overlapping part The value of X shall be 1.75 angstrom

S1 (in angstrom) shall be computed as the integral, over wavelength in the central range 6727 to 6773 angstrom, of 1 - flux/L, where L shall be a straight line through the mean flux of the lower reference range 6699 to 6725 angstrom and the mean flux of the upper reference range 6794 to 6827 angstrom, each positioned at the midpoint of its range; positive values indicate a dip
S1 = 2.3 angstrom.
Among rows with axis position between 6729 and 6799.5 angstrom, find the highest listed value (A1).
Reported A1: 6.335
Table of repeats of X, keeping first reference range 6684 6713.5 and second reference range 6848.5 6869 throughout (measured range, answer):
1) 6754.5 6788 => 0.56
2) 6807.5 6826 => -0.43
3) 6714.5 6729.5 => 1.36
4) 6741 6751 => 0.43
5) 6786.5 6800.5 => 0.32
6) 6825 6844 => -0.18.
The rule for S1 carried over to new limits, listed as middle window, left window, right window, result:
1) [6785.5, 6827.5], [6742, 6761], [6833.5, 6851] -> -1.5 angstrom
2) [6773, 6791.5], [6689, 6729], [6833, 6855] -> -0.5 angstrom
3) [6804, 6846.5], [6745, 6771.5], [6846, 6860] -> -2.4 angstrom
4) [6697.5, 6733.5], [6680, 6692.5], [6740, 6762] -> -0.2 angstrom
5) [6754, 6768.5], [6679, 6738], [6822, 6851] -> 0.5 angstrom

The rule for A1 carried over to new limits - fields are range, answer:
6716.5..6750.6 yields 5.794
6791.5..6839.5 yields 6.23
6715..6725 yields 5.648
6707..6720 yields 6.341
